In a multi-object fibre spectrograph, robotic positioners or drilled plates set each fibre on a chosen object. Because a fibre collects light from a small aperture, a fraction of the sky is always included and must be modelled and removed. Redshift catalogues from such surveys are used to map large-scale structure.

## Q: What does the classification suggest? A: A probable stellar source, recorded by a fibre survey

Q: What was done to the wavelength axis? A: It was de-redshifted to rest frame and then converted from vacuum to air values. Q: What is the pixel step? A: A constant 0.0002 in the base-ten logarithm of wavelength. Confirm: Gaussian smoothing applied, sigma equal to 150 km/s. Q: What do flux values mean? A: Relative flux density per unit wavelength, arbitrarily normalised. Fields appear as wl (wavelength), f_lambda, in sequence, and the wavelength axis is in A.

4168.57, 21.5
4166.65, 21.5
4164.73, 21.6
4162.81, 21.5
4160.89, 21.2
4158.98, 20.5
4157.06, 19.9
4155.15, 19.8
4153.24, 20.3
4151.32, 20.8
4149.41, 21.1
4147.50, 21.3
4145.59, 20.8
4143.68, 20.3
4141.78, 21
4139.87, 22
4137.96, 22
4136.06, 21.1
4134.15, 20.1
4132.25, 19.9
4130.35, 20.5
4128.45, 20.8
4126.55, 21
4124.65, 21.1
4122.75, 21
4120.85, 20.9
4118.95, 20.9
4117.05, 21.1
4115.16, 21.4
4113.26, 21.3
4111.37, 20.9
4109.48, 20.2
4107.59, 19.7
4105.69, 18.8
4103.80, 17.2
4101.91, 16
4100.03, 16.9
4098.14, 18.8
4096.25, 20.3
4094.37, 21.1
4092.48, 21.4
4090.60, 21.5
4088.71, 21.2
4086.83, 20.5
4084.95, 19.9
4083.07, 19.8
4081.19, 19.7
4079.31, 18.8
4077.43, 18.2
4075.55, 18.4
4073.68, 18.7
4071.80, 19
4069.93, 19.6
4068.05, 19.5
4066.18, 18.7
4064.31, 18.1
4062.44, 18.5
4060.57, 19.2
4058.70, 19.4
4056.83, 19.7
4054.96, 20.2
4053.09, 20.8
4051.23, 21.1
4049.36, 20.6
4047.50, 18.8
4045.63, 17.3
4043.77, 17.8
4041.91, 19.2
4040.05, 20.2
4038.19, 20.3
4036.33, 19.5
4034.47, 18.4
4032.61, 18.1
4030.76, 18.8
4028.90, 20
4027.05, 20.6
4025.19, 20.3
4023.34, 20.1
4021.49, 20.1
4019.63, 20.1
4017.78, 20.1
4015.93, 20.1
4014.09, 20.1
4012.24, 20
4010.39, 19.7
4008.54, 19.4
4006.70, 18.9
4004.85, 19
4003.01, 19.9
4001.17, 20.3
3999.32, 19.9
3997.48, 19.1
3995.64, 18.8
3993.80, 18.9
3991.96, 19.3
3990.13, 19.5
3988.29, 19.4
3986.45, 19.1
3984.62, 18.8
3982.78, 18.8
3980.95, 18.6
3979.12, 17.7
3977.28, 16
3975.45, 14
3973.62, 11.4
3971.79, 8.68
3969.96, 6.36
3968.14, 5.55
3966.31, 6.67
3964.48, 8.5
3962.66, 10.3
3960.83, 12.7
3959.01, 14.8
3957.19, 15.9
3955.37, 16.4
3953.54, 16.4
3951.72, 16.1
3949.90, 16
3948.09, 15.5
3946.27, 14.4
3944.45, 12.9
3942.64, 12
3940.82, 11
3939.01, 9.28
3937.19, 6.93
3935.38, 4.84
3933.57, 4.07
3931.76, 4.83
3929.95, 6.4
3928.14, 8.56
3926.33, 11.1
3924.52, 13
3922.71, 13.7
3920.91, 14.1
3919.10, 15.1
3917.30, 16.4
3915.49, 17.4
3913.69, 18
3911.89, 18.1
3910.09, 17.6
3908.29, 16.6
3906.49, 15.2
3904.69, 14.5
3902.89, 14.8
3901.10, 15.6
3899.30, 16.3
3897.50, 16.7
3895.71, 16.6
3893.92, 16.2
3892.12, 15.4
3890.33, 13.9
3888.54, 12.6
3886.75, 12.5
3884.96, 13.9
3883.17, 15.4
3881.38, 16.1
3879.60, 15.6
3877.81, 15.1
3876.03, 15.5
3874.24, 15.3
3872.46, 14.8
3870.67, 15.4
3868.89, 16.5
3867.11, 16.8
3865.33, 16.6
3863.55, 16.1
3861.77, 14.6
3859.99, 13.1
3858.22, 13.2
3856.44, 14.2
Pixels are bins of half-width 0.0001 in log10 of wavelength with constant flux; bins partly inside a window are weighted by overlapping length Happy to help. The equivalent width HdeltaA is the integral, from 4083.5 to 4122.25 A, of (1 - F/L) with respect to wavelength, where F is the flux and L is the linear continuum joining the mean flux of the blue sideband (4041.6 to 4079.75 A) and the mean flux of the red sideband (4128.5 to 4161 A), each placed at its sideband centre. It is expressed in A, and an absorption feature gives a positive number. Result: -0.1 A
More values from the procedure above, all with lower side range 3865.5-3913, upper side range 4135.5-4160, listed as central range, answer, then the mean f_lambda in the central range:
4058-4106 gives 0.69 A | 19.2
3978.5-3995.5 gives -1.34 A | 18.9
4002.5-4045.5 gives -2.96 A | 19.6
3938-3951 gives 2.86 A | 13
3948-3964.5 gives 2.33 A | 14.5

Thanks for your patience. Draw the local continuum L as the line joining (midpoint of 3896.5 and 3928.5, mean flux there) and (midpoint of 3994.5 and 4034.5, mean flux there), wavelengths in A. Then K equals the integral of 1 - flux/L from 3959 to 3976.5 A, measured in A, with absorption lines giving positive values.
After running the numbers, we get 7.9 A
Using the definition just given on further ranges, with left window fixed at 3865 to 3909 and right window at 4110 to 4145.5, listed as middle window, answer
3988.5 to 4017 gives -2.4 A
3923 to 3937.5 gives 7.6 A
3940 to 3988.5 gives 9.5 A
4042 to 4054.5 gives -0.2 A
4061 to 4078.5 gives 0.7 A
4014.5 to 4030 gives -1.4 A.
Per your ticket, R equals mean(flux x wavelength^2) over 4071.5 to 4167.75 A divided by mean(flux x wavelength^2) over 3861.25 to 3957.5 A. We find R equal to 1.6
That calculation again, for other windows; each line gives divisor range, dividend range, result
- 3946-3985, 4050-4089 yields 1.51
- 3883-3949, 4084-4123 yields 1.66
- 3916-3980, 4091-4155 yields 1.90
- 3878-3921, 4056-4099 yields 1.37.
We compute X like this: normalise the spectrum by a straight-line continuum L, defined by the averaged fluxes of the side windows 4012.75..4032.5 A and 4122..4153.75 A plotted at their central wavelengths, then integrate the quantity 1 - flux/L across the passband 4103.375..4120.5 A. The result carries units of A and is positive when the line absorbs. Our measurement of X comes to 0.3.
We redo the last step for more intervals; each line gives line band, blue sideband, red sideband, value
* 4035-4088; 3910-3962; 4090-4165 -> -4.6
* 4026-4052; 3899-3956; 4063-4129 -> -2.7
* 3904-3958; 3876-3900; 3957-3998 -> 6.7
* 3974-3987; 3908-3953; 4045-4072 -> -1.7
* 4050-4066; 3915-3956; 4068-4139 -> -1.6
